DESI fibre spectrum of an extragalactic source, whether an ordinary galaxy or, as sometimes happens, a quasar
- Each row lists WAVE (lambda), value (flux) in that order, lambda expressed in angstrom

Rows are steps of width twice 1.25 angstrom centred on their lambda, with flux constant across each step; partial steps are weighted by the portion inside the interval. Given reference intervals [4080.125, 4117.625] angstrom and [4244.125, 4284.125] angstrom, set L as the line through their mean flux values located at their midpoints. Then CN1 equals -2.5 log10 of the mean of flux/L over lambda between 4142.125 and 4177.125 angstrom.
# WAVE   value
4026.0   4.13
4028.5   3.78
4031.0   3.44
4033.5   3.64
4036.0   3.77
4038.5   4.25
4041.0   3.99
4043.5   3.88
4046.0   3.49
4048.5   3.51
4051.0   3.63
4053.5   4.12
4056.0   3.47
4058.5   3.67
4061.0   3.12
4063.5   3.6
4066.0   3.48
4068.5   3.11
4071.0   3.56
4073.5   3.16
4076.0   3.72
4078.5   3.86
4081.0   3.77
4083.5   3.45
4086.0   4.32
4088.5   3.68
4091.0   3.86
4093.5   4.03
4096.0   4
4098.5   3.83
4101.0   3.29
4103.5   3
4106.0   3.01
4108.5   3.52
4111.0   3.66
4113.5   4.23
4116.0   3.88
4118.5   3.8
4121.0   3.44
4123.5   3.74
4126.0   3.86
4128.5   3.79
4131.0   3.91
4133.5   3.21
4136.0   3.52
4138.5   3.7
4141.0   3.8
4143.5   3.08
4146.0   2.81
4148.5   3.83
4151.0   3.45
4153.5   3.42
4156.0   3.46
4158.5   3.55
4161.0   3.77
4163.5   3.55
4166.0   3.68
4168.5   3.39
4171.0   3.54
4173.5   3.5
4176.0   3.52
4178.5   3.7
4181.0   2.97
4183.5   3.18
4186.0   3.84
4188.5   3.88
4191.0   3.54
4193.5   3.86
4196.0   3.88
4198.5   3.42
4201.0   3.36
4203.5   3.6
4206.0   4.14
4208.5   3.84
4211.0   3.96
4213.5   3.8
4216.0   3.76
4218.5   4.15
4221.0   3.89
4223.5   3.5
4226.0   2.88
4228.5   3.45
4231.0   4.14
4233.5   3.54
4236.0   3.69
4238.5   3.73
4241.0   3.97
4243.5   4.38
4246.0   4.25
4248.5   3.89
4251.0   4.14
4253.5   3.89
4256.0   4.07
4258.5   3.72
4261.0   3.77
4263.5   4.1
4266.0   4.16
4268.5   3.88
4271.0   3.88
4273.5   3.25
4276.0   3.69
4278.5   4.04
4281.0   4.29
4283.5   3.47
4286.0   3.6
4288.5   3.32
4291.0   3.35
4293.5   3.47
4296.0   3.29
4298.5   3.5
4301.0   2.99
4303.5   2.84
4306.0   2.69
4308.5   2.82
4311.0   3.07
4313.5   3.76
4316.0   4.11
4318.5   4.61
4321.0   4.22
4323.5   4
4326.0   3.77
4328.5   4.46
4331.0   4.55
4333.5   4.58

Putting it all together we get 0.09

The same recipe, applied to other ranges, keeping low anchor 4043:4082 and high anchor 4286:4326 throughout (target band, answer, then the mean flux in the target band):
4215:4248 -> -0.086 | 3.8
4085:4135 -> -0.045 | 3.7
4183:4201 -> -0.041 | 3.66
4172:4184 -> 0.043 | 3.39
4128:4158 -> 0.014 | 3.49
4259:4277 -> -0.095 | 3.82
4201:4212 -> -0.091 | 3.82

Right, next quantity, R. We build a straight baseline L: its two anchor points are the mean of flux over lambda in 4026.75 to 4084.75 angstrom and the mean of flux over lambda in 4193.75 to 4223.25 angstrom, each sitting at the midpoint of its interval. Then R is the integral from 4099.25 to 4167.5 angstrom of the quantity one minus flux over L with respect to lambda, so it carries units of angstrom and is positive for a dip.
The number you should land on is 2.9 angstrom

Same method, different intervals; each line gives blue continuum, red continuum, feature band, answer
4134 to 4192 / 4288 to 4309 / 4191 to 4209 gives -1.6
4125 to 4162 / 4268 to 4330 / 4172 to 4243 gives -2.1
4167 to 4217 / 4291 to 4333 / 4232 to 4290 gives -3.5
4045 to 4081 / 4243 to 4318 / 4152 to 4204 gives 0.8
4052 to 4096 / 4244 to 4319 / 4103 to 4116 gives 0.4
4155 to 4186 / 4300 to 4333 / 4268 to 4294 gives 0.0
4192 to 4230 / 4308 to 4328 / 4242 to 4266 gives -1.7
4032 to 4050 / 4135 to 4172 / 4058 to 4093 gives 0.9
